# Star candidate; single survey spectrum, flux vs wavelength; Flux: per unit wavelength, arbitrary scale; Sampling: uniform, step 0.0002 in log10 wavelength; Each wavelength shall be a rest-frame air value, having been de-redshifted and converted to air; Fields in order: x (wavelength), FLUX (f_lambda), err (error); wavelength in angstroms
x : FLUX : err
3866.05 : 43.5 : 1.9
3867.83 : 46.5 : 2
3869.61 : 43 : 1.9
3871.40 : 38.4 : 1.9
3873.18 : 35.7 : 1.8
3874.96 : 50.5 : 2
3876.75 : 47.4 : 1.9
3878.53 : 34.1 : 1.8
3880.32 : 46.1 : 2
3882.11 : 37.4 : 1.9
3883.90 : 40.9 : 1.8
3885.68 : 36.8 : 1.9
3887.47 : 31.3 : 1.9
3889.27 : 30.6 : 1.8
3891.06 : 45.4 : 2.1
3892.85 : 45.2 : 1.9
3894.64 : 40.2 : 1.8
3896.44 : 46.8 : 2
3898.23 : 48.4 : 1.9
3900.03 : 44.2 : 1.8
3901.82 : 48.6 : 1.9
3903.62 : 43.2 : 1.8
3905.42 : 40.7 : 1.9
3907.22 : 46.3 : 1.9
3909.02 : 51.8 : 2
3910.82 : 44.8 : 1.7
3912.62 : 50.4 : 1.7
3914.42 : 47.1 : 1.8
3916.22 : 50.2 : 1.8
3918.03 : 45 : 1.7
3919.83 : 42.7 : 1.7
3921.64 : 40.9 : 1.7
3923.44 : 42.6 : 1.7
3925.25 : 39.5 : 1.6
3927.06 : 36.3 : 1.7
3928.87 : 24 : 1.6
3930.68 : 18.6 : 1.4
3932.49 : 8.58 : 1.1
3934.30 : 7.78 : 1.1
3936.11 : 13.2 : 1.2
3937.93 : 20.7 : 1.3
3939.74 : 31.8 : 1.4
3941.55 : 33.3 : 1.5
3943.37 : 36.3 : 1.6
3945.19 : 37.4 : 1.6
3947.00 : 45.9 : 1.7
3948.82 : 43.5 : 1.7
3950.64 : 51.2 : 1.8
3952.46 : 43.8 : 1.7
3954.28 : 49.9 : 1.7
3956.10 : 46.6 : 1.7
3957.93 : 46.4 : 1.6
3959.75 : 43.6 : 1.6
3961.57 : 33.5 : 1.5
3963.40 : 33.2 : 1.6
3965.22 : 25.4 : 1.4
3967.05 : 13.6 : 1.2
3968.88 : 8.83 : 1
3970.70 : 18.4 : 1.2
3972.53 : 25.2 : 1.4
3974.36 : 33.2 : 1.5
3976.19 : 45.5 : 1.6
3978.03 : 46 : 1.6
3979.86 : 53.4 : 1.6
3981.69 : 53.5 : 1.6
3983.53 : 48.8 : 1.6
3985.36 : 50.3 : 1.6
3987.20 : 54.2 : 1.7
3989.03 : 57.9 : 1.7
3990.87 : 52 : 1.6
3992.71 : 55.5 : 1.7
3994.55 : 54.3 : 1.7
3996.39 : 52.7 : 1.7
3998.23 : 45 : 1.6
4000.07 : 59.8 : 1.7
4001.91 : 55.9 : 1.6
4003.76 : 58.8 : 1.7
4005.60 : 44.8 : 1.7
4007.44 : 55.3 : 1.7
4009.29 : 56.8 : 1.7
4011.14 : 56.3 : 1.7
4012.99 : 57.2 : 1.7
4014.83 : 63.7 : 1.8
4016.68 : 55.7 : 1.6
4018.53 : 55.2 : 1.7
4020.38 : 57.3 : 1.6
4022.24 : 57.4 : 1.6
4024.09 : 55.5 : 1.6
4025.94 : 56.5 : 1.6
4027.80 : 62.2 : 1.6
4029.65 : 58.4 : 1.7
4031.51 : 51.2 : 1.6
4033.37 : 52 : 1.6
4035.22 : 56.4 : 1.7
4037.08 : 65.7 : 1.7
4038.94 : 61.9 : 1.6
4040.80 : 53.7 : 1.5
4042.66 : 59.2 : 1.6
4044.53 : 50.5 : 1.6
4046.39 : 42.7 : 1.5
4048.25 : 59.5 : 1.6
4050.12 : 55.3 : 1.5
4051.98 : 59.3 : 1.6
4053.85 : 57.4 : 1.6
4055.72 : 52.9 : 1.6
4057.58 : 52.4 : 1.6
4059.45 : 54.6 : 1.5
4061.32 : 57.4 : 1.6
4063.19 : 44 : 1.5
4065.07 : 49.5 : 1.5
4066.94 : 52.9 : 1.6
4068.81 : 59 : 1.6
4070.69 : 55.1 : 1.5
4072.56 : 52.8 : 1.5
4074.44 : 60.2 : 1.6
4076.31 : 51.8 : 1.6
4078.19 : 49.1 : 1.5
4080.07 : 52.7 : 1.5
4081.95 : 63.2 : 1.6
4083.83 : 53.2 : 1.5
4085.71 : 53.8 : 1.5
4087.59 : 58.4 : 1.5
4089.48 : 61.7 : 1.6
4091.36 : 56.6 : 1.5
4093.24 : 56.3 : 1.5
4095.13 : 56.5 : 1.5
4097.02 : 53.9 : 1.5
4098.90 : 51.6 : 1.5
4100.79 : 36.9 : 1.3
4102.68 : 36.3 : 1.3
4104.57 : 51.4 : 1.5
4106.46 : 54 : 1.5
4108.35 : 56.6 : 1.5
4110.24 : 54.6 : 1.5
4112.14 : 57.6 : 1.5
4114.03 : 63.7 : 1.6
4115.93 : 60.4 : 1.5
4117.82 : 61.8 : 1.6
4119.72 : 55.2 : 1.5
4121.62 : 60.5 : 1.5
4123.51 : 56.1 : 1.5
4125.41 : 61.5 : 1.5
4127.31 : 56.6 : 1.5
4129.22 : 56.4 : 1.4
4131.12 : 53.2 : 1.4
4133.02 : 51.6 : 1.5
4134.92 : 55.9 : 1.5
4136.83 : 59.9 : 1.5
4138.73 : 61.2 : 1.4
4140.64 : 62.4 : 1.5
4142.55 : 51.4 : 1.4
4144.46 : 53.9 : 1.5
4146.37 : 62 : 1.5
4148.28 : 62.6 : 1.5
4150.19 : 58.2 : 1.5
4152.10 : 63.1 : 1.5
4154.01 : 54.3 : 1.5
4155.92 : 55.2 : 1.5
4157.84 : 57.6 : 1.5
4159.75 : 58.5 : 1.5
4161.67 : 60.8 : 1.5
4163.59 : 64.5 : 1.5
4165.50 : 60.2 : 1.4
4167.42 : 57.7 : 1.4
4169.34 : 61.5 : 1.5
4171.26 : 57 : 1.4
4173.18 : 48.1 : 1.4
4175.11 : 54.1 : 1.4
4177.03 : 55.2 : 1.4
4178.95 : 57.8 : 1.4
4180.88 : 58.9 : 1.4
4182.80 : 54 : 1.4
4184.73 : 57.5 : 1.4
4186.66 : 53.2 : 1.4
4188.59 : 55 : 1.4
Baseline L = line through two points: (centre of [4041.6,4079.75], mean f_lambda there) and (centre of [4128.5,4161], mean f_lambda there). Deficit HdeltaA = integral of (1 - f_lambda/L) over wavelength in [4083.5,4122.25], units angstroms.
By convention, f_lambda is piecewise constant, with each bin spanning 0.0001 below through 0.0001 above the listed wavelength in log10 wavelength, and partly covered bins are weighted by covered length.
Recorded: 0.6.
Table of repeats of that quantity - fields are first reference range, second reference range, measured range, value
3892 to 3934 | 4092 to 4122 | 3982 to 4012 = -4.6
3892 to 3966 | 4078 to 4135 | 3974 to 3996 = -3.5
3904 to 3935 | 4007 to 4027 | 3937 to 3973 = 8.0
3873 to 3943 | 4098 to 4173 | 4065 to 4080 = -0.7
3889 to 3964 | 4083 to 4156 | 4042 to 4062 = -1.8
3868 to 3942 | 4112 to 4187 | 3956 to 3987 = 4.8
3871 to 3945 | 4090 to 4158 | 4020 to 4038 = -3.4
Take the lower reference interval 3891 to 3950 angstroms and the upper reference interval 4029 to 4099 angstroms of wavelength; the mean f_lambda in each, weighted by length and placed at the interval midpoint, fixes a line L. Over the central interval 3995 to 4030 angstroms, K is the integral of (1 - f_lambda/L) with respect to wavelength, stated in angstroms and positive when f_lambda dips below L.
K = -5.0 angstroms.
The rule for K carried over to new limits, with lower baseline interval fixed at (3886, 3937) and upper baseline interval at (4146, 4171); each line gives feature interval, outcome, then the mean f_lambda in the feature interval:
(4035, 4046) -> -1.74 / 57.2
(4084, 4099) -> -0.66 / 56.2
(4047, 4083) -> -2.13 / 54.6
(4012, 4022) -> -2.19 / 57.8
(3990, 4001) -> -1.85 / 53.2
